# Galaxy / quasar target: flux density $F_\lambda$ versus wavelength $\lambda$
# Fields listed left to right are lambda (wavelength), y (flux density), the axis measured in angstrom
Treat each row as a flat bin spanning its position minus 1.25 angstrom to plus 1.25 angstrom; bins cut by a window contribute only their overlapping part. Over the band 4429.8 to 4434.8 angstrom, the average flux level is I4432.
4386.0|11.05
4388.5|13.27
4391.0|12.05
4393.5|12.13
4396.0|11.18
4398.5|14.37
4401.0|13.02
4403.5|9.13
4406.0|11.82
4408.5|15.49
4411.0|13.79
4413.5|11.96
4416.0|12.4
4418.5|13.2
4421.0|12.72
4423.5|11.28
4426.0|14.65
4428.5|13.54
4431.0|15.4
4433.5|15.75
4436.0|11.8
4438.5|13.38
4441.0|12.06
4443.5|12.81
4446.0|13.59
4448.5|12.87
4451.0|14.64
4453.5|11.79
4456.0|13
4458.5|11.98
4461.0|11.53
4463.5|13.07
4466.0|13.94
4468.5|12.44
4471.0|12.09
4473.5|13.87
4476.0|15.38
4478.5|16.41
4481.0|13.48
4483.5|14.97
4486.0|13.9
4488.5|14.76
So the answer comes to 15.5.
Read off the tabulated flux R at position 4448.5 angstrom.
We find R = 12.87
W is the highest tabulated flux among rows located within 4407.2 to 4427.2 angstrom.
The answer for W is 15.49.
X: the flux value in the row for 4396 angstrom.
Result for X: 11.18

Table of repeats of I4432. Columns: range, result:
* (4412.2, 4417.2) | 12.2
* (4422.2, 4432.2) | 13.7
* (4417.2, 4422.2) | 13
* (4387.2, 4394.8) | 12.5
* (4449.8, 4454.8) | 13.2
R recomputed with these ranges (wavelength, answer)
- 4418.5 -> 13.2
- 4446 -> 13.59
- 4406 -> 11.82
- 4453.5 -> 11.79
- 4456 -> 13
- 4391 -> 12.05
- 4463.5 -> 13.07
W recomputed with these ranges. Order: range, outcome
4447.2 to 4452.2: 14.64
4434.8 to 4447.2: 13.59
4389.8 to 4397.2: 12.13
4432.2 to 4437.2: 15.75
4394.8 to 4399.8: 14.37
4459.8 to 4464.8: 13.07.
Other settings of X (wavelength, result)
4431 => 15.4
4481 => 13.48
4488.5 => 14.76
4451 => 14.64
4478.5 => 16.41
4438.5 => 13.38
